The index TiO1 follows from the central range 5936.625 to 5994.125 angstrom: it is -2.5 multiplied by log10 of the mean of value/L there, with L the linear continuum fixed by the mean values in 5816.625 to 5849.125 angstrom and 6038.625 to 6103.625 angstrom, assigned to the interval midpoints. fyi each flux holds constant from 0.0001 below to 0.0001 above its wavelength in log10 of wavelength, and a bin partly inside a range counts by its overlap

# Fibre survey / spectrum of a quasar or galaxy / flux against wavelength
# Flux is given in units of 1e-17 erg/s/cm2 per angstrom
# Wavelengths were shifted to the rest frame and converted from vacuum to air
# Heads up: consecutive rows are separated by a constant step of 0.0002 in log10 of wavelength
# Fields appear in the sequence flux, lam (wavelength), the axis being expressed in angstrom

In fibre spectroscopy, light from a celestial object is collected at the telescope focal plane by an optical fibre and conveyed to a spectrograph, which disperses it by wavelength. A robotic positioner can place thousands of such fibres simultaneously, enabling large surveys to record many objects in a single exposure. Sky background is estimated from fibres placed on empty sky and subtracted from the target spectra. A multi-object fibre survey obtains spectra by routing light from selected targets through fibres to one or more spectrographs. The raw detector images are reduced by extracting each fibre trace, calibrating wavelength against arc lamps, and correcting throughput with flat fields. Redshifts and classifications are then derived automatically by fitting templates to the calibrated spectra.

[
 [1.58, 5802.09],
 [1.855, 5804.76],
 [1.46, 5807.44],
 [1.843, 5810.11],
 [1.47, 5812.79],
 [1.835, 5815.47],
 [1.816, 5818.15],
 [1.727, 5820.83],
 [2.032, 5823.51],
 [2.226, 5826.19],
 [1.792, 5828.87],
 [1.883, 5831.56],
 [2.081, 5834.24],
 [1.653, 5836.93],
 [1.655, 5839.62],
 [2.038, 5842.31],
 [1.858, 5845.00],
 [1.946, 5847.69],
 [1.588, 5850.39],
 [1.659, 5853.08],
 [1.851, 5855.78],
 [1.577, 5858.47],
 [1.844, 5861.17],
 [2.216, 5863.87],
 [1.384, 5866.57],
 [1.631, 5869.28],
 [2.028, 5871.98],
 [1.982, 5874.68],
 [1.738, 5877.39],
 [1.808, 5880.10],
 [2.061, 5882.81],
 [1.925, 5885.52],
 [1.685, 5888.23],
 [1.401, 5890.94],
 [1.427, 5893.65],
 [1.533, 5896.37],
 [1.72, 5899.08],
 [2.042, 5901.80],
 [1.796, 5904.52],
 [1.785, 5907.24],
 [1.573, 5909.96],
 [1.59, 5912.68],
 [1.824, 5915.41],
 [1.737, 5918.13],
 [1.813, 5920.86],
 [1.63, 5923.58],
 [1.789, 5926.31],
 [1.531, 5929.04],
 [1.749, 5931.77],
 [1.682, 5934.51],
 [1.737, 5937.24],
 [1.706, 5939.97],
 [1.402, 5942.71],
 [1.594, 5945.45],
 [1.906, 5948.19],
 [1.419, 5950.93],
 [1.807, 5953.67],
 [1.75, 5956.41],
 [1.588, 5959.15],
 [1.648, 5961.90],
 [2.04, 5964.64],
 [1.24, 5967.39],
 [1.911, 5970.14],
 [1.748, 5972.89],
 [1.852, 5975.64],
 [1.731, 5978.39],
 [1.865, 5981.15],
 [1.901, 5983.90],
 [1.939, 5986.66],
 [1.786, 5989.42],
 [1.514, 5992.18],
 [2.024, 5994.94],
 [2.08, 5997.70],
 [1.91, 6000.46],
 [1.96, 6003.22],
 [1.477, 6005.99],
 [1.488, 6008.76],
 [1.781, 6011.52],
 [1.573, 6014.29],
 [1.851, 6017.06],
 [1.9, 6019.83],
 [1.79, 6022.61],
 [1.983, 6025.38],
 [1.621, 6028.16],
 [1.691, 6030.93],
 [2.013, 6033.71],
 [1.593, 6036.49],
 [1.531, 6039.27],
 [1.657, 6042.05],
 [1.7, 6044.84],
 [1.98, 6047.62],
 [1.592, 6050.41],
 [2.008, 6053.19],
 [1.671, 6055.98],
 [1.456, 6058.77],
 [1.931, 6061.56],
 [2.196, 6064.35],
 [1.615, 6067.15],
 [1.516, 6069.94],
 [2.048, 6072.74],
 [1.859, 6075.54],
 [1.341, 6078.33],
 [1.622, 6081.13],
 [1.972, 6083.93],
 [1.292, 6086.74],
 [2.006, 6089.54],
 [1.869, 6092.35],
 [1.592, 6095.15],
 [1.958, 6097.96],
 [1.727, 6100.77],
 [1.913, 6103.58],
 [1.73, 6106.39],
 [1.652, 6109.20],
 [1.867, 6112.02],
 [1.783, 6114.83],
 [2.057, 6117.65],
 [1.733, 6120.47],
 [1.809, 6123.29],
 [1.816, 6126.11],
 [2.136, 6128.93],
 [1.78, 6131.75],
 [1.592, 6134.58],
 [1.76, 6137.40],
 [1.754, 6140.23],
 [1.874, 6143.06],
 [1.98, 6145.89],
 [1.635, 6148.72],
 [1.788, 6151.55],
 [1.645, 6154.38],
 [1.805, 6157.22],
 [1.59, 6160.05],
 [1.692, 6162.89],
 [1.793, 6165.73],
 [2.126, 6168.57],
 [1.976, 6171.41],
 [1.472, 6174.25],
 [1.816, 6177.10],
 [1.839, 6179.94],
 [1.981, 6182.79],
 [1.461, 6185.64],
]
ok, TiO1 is 0.06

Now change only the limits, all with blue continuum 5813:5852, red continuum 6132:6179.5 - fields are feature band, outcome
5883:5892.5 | 0.08 mag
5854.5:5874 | 0.03 mag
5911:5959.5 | 0.09 mag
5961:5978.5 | 0.05 mag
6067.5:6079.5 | 0.06 mag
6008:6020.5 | 0.05 mag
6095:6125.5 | -0.02 mag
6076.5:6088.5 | 0.13 mag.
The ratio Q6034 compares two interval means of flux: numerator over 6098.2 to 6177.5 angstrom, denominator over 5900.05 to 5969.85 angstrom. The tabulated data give 1.06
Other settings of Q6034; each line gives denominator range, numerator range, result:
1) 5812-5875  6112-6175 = 0.99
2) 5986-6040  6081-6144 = 1.01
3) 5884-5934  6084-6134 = 1.06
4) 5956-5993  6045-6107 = 1.01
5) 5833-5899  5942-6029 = 0.99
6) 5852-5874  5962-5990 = 1.01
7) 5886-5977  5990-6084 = 1.04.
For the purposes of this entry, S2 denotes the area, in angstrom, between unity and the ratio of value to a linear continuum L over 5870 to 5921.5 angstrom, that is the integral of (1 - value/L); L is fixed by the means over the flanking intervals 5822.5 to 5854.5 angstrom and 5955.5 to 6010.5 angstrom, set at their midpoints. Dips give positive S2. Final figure 1.98 angstrom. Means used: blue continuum 1.87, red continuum 1.77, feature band 1.76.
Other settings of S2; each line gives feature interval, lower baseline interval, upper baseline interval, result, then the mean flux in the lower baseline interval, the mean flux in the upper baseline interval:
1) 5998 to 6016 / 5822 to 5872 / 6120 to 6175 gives 0.88 angstrom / 1.83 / 1.79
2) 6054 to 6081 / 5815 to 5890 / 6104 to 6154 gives 1.14 angstrom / 1.84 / 1.81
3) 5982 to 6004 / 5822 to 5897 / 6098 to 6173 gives -0.96 angstrom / 1.81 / 1.81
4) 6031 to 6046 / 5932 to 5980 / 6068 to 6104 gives 0.22 angstrom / 1.69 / 1.74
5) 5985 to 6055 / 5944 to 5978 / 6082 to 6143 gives -1.34 angstrom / 1.71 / 1.8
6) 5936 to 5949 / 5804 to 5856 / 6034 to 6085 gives 0.88 angstrom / 1.81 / 1.74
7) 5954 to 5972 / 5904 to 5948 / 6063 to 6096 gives -0.03 angstrom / 1.69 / 1.75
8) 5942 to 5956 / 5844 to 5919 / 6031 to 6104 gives 0.88 angstrom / 1.76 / 1.75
